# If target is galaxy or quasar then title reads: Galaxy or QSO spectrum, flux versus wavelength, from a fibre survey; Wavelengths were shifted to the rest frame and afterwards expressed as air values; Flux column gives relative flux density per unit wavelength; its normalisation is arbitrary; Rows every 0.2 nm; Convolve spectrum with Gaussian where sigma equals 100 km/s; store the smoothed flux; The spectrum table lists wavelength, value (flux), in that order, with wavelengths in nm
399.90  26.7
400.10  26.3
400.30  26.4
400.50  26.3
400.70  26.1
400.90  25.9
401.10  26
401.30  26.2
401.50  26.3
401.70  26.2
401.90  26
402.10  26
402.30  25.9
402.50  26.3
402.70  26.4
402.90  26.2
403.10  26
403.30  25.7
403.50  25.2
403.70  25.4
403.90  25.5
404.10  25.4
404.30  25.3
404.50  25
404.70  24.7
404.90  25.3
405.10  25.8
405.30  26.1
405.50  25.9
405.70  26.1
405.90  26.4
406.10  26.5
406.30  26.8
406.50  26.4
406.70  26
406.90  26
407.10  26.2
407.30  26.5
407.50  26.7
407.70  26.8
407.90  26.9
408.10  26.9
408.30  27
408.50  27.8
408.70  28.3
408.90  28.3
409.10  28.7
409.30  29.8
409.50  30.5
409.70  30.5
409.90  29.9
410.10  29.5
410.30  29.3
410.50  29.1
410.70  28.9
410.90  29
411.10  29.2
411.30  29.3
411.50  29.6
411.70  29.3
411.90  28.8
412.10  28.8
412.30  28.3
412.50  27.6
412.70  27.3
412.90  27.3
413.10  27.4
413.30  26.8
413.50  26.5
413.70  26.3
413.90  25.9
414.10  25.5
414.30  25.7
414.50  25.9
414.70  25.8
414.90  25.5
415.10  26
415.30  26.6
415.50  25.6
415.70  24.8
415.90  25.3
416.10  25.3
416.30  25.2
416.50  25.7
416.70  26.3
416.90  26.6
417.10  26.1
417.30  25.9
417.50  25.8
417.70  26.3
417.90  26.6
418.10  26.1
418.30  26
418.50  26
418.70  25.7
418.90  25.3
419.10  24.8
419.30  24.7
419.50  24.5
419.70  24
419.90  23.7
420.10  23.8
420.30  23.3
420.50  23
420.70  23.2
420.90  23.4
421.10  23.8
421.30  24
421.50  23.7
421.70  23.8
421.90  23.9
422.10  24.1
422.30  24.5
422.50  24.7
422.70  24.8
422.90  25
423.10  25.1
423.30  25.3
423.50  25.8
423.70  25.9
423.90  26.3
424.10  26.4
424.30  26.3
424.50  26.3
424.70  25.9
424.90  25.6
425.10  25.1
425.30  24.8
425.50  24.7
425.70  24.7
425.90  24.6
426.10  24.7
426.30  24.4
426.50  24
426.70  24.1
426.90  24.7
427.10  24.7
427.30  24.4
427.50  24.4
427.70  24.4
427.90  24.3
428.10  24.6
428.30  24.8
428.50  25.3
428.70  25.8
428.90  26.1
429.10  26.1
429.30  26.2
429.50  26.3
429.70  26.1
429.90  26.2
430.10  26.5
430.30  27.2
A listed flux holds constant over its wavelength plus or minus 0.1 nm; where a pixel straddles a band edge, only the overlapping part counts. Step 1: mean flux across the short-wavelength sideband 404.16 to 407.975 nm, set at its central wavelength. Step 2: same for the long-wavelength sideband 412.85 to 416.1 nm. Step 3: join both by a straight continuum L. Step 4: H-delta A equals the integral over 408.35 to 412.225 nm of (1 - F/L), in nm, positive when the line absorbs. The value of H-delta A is -0.46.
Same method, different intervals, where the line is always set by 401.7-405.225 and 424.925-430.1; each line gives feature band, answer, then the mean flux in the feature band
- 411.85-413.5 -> -0.15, 27.7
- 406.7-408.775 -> -0.10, 26.8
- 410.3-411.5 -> -0.17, 29.2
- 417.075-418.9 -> -0.05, 26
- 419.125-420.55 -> 0.07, 23.9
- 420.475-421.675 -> 0.08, 23.6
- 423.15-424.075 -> -0.02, 25.8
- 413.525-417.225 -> -0.06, 25.8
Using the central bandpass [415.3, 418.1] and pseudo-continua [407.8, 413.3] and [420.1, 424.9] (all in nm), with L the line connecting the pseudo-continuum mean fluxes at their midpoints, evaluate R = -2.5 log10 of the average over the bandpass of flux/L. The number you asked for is 0.03 mag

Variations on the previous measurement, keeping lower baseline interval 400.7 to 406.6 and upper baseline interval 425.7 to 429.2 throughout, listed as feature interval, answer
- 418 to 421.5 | 0.03 mag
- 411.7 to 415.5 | -0.06 mag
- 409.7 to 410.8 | -0.15 mag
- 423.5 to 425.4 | -0.04 mag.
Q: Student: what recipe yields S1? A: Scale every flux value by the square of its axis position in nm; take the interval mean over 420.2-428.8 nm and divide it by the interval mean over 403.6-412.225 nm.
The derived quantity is 1.0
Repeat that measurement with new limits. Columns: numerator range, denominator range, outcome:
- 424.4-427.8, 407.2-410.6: 0.95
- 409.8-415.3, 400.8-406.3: 1.12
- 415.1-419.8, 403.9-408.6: 1.03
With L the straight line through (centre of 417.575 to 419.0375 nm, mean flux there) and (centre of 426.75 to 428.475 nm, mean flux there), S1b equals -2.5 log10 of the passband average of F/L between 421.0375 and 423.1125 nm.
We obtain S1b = 0.05 mag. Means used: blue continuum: 26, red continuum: 24.6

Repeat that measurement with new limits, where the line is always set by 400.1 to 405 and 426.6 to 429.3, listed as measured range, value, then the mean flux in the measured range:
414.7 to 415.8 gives -0.01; 25.7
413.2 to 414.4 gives -0.03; 26.1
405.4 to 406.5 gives -0.03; 26.3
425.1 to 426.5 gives 0.02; 24.6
